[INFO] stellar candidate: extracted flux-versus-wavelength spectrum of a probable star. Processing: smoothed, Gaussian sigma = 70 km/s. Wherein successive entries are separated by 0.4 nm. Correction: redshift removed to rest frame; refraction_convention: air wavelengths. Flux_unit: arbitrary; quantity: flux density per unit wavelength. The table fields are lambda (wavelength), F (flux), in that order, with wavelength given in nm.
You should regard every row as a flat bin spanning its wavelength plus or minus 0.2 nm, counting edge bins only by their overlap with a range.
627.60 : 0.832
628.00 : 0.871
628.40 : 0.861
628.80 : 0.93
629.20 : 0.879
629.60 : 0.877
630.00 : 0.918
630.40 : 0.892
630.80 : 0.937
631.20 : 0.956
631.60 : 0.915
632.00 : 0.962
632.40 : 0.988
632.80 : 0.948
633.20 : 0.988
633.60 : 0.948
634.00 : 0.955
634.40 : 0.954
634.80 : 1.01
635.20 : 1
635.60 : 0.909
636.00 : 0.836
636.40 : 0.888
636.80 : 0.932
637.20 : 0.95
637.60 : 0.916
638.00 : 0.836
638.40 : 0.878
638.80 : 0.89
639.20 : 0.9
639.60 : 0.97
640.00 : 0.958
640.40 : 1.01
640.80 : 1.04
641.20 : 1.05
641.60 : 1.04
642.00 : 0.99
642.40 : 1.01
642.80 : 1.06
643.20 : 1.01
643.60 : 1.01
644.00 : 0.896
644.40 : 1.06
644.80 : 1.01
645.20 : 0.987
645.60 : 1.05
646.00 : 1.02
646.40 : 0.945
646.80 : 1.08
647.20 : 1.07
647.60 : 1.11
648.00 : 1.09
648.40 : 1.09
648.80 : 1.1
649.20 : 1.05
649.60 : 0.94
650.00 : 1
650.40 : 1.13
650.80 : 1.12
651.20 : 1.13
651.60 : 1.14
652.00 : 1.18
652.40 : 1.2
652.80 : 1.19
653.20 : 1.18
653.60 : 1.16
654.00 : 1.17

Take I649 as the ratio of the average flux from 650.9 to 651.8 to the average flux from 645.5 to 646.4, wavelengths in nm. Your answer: 1.1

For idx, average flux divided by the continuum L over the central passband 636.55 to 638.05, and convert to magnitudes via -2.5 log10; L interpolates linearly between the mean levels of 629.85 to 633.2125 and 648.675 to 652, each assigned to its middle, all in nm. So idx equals 0.080 mag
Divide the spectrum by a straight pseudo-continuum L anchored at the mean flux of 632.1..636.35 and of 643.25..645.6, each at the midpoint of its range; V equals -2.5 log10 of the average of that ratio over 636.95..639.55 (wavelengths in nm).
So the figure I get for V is 0.081 mag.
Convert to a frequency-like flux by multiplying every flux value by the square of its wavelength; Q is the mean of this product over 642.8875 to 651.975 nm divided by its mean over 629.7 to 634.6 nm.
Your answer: 1.2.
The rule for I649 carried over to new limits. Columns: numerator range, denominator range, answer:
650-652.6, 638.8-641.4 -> 1.16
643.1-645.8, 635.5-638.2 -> 1.12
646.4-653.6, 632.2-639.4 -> 1.19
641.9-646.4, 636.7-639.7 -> 1.11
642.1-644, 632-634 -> 1.04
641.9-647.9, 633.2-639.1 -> 1.11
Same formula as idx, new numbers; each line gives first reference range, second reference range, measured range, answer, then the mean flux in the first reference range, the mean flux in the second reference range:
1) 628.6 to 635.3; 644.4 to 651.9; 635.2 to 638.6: 0.092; 0.944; 1.06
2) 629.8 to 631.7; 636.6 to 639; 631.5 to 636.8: -0.039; 0.924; 0.9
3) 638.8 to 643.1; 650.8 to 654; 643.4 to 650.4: 0.053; 0.998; 1.17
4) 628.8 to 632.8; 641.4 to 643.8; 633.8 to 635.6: -0.016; 0.926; 1.02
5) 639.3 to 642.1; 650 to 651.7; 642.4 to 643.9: 0.016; 1.01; 1.11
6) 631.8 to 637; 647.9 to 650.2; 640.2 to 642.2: -0.037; 0.948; 1.04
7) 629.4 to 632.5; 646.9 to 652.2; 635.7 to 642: 0.063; 0.929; 1.09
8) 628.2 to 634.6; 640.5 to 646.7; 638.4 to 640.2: 0.069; 0.932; 1.01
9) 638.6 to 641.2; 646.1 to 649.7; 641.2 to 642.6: -0.031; 0.968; 1.06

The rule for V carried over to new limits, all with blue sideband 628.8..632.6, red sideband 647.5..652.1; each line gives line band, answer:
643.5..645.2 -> 0.052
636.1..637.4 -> 0.069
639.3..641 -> 0.018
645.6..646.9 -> 0.044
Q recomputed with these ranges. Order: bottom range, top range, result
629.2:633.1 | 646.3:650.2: 1.19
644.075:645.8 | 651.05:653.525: 1.18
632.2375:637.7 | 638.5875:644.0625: 1.07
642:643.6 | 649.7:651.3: 1.09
